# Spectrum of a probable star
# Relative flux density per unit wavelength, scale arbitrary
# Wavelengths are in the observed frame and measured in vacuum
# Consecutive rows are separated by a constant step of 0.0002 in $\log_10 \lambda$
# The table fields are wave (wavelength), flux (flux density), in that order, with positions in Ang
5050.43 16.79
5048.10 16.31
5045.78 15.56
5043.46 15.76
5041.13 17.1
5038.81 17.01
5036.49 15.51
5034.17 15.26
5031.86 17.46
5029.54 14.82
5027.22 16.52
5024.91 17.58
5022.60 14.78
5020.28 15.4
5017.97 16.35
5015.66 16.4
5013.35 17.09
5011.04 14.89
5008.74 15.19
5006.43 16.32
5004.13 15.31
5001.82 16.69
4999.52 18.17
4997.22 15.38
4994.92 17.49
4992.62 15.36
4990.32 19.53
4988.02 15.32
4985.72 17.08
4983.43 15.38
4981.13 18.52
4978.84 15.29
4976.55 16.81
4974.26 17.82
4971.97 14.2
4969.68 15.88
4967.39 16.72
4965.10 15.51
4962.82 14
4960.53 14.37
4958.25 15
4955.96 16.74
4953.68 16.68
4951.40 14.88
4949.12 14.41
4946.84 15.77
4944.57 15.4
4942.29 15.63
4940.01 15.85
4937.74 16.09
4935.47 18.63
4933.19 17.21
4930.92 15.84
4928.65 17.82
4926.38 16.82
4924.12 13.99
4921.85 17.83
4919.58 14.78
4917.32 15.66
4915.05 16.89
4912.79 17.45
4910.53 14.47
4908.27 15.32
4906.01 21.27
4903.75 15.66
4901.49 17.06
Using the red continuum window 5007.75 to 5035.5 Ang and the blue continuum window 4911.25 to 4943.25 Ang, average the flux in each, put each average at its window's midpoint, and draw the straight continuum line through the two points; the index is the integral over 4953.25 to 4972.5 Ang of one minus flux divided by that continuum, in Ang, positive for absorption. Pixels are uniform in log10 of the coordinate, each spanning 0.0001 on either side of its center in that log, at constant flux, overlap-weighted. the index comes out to 0.97 Ang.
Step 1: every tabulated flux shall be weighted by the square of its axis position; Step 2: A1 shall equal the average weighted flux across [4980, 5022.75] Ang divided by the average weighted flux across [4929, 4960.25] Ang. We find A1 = 1.0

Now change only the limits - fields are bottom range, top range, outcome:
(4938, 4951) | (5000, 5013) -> 1.06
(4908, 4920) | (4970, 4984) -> 1.06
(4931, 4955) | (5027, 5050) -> 1.04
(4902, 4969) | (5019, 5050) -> 1.04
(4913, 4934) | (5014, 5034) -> 1.03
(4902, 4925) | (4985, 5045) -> 1.04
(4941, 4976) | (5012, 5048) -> 1.07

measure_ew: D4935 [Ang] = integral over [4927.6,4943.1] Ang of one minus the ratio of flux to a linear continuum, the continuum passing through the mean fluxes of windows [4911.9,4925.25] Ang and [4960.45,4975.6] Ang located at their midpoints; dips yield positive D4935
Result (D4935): -0.8 Ang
